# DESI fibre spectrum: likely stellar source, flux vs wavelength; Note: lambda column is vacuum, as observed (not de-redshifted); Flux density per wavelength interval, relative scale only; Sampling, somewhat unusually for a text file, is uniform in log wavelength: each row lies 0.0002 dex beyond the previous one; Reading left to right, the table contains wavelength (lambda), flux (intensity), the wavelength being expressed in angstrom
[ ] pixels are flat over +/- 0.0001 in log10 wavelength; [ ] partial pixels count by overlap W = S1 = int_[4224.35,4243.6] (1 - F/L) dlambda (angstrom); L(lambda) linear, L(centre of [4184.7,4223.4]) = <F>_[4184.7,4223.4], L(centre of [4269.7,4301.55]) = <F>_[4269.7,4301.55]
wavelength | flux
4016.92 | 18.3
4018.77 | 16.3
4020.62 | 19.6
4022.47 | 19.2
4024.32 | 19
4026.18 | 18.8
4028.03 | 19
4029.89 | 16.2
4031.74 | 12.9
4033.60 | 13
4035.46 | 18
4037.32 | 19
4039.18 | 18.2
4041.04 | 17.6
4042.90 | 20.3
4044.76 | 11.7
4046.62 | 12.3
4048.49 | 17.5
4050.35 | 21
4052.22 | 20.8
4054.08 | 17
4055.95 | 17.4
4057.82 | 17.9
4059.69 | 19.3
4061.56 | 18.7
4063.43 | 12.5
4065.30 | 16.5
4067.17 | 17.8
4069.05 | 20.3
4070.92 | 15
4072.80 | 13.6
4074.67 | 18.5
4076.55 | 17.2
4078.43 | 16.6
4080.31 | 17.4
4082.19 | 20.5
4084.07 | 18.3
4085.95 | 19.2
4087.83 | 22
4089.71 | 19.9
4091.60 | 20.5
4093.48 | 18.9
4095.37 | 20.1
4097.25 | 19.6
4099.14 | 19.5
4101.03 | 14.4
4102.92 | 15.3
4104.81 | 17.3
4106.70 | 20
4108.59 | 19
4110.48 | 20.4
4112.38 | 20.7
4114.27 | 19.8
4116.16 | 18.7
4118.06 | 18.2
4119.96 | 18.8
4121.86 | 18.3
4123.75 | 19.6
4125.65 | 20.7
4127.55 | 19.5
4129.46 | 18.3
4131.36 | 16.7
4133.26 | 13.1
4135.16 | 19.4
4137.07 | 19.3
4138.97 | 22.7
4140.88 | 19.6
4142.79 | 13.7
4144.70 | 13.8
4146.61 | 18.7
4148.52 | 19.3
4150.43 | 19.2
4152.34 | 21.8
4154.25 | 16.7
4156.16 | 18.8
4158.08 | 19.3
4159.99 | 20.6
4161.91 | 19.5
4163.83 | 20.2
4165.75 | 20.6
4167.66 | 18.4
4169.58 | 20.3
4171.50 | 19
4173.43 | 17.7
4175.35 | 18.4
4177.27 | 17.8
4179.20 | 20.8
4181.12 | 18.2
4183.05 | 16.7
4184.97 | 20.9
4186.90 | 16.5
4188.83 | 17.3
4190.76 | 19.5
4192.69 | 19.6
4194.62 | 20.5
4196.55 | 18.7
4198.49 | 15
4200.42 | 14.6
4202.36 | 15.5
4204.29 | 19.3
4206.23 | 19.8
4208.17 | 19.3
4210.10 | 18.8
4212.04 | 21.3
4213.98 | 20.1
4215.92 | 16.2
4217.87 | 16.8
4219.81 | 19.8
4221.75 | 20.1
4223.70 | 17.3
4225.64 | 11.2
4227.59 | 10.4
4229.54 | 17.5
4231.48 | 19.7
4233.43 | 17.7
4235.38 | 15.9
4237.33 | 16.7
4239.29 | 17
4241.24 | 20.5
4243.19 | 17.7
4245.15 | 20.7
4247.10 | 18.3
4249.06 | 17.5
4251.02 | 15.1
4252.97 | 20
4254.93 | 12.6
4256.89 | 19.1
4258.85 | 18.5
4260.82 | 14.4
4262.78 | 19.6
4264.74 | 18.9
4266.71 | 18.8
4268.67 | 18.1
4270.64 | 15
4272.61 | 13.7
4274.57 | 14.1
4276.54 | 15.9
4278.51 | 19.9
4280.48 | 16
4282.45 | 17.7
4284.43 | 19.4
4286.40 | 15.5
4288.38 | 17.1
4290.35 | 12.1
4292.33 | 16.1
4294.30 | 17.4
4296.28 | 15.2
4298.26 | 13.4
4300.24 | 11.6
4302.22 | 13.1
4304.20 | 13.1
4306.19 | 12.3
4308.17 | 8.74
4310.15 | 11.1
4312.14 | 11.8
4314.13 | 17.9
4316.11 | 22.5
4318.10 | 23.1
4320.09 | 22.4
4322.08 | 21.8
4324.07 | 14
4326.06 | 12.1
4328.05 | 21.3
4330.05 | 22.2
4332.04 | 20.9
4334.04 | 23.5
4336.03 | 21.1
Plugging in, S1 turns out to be 1.1 angstrom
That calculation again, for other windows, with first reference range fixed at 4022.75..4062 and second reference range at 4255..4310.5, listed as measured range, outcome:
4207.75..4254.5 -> -4.96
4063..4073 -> 0.54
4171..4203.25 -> -3.42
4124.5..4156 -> -3.10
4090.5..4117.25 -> -3.04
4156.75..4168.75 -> -2.37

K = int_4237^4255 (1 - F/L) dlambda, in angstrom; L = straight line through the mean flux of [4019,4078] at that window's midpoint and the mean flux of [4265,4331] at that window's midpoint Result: -1.59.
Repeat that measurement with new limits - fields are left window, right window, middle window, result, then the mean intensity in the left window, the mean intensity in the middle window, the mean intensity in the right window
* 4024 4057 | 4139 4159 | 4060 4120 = -2.0 angstrom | 17.2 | 18.3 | 18.3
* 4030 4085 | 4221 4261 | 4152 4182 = -3.7 angstrom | 17.1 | 19.2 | 17.1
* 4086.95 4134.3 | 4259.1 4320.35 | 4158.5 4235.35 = -3.5 angstrom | 18.8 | 18.2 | 15.9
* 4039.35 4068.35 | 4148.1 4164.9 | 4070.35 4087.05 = 0.3 angstrom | 17.3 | 17.5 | 19.5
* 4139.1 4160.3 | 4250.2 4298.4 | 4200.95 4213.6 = -1.0 angstrom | 18.4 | 18.9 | 16.6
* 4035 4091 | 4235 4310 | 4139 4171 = -3.5 angstrom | 17.7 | 18.9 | 16.2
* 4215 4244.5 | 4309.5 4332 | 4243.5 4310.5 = 6.7 angstrom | 17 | 15.9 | 18.4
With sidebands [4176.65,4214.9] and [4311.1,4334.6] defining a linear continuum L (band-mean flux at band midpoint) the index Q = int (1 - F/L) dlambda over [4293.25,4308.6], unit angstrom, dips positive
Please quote 4.7 angstrom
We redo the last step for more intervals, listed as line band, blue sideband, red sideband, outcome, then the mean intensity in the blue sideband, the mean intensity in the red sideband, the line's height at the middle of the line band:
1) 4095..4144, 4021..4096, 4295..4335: -2.9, 17.7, 16.6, 17.5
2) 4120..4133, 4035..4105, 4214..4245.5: -0.7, 17.8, 17.2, 17.6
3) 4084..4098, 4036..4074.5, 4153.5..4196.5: -1.7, 17.3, 19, 17.8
